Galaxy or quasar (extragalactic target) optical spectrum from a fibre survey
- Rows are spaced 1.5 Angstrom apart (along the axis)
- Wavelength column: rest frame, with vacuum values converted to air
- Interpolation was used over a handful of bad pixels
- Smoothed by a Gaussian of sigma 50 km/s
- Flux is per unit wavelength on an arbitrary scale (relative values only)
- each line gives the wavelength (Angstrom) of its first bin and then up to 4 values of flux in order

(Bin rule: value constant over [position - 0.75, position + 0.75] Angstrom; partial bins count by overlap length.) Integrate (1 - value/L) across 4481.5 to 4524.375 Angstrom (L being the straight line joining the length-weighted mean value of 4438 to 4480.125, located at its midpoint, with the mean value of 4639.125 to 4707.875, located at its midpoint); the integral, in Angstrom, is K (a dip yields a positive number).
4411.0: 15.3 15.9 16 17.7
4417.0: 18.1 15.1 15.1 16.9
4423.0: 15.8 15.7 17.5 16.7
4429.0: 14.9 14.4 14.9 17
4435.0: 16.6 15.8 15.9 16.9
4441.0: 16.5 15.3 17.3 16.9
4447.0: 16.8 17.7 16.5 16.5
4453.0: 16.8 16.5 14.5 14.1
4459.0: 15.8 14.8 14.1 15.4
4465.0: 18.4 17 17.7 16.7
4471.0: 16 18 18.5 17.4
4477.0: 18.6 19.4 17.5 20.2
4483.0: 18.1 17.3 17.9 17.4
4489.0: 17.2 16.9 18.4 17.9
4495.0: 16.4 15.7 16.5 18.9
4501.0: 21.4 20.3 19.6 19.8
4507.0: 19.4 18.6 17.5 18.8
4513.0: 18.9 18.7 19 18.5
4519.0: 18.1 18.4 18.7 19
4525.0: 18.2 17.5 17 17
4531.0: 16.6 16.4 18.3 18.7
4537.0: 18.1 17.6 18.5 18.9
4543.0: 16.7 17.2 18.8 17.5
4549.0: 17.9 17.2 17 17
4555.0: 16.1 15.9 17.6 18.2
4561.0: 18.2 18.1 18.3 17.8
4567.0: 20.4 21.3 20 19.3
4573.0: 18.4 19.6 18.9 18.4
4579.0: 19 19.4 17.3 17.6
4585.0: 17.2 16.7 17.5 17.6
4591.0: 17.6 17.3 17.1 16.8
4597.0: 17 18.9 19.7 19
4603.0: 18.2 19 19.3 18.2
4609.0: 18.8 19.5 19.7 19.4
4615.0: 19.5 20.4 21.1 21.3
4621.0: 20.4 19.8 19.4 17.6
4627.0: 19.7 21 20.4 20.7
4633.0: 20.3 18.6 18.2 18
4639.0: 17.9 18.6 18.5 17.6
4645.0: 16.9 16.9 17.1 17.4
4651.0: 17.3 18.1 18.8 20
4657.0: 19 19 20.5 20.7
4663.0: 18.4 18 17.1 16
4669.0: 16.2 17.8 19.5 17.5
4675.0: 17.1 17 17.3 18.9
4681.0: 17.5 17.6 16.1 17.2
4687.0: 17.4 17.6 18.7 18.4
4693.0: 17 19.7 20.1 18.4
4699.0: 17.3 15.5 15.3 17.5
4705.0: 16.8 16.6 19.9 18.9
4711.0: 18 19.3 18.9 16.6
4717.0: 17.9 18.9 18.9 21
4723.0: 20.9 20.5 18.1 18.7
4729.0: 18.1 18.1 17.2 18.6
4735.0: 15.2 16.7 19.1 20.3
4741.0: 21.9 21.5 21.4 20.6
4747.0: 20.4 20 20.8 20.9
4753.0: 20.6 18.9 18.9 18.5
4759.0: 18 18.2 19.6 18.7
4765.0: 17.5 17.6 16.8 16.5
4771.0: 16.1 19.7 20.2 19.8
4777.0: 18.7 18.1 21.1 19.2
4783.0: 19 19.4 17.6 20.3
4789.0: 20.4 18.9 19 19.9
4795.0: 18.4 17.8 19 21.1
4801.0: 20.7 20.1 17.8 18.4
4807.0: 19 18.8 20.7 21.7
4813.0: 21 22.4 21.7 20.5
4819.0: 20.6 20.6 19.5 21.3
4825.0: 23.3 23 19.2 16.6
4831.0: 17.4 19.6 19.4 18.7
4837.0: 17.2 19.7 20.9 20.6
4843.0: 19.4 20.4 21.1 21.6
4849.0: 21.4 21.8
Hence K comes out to -3.7 Angstrom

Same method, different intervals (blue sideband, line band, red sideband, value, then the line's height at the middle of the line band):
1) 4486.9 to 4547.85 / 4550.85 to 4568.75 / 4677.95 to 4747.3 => 0.3 Angstrom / 18.2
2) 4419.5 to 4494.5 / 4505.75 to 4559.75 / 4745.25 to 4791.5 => -1.9 Angstrom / 17.3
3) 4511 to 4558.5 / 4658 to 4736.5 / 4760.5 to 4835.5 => 3.2 Angstrom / 18.8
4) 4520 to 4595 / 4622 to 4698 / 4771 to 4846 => 1.5 Angstrom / 18.7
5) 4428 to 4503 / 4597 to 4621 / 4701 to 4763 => -1.9 Angstrom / 18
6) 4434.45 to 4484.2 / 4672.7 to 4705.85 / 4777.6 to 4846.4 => 2.1 Angstrom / 18.7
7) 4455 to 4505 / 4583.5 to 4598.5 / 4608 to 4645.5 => 1.2 Angstrom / 18.9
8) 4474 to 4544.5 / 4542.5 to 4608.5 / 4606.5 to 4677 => 1.3 Angstrom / 18.5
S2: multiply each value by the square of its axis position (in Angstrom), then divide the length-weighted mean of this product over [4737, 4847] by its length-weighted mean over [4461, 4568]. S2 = 1.2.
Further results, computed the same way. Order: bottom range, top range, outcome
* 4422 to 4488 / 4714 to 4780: 1.29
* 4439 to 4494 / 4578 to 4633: 1.18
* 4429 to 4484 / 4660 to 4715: 1.18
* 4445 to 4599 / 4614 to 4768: 1.13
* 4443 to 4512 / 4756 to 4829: 1.28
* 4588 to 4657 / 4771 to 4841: 1.13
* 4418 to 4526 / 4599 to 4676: 1.17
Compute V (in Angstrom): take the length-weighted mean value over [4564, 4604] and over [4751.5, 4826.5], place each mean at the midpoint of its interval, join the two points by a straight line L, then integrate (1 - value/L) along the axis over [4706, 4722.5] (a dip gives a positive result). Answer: 0.3 Angstrom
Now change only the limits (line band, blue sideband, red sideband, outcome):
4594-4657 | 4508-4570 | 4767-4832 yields -1.2 Angstrom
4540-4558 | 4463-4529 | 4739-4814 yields 1.0 Angstrom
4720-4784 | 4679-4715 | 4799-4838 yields -0.9 Angstrom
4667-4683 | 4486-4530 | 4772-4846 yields 1.3 Angstrom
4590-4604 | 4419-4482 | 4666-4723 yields -0.5 Angstrom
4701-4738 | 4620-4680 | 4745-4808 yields 1.2 Angstrom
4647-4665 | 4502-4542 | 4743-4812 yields 0.1 Angstrom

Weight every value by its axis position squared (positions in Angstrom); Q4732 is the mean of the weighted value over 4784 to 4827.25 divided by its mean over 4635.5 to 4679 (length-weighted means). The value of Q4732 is 1.19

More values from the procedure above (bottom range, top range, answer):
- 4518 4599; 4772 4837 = 1.22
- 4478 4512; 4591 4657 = 1.09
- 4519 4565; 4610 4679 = 1.11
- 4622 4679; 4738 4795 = 1.10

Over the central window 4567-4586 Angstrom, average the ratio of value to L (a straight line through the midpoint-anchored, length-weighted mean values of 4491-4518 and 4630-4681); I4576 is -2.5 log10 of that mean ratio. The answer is -0.03 mag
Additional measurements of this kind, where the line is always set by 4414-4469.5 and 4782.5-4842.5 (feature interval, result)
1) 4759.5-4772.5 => 0.09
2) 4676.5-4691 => 0.06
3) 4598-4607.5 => -0.07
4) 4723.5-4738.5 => 0.05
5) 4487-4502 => -0.06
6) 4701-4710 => 0.08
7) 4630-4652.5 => -0.01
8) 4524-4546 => -0.04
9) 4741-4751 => -0.09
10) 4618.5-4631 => -0.12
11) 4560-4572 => -0.10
